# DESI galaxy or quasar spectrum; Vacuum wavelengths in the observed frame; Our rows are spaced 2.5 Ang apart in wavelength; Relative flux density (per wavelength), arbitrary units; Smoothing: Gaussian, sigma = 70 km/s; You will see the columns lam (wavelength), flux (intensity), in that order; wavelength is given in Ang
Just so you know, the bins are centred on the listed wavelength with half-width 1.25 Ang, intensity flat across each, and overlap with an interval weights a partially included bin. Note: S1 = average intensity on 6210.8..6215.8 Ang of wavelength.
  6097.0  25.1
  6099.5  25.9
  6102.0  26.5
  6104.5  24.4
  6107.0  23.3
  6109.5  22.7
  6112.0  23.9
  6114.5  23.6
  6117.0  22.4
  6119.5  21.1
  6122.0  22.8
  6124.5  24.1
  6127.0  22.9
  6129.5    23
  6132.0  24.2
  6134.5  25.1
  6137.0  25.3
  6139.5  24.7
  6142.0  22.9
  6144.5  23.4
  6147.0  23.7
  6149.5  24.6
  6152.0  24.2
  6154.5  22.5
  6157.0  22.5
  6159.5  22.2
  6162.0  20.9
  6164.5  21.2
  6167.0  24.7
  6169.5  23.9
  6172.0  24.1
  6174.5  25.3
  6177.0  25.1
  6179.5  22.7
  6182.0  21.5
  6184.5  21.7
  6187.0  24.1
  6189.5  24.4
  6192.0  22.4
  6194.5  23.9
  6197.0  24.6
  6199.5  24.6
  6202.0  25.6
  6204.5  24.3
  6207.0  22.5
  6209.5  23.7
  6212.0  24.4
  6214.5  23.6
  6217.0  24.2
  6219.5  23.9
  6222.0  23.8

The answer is 24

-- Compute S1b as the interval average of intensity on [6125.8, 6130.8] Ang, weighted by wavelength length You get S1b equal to 23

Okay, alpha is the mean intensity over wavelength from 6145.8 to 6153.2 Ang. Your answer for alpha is 24.2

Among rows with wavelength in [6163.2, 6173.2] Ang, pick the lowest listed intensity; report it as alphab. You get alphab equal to 21.2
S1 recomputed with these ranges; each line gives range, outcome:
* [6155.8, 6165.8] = 21.7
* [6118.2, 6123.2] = 21.9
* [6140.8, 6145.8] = 23.2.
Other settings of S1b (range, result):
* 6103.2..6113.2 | 23.6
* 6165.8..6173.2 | 24.2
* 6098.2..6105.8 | 25.6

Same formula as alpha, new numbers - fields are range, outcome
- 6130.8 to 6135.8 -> 24.7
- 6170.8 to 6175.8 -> 24.7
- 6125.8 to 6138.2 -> 24.1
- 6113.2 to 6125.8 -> 22.8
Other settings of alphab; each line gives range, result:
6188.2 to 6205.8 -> 22.4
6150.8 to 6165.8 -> 20.9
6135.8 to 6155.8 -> 22.5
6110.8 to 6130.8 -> 21.1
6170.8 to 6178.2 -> 24.1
